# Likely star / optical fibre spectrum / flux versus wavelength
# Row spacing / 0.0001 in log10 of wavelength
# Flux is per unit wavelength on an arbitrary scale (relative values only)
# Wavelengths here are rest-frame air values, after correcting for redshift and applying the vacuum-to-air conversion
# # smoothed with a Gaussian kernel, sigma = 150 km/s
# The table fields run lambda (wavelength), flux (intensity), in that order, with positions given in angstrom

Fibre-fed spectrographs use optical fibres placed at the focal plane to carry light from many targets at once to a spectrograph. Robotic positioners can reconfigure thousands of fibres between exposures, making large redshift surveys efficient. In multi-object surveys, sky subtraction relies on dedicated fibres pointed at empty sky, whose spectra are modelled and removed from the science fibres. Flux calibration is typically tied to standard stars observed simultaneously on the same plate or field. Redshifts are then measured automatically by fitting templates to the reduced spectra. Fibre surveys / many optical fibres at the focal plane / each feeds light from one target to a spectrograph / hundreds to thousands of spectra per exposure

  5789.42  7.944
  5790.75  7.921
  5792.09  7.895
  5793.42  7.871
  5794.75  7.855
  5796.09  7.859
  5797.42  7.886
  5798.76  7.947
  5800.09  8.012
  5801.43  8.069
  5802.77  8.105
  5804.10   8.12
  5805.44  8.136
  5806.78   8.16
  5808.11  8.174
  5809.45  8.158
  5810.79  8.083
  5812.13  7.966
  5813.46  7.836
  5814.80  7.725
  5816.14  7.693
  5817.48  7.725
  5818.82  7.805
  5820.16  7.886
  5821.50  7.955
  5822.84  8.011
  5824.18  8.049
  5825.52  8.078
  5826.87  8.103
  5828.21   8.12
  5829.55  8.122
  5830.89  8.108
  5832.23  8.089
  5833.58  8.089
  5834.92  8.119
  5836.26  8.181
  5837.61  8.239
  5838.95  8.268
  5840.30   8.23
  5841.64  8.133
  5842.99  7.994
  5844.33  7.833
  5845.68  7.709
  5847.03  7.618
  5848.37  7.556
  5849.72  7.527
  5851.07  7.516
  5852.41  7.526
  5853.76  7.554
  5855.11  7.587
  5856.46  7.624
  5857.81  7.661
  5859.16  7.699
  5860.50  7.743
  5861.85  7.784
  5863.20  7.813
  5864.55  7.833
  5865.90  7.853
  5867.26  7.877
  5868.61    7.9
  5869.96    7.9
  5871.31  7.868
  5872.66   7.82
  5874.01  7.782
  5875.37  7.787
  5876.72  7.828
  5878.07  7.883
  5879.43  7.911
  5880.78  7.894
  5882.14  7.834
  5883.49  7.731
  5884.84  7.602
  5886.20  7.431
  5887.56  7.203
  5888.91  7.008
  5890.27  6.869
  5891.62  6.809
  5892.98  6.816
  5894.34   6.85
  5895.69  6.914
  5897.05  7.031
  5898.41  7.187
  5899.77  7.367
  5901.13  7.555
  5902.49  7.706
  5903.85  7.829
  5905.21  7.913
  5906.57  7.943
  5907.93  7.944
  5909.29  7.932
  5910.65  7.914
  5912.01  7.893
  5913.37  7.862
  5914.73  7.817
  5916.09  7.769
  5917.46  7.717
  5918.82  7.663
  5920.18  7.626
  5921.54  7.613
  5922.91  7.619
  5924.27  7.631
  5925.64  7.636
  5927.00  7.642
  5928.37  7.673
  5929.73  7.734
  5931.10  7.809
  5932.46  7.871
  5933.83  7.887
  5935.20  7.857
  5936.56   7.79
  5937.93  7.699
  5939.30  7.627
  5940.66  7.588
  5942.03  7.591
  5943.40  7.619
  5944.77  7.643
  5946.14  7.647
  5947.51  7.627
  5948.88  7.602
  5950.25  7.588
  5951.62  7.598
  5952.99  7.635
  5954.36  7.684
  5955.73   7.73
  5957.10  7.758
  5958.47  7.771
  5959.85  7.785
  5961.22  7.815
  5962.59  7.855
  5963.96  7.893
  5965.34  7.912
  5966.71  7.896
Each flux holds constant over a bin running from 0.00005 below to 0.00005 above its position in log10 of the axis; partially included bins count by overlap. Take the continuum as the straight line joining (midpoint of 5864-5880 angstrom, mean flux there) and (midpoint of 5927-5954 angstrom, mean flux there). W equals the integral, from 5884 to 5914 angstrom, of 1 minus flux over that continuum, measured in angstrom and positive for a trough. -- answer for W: 1.34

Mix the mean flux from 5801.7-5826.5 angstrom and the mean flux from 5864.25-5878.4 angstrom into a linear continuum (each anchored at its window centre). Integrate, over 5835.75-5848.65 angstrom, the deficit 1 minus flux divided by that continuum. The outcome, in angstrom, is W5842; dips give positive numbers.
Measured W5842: -0.1 angstrom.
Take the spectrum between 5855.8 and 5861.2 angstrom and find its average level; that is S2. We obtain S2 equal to 7.69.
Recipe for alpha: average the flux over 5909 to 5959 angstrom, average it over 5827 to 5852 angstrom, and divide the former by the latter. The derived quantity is 1.0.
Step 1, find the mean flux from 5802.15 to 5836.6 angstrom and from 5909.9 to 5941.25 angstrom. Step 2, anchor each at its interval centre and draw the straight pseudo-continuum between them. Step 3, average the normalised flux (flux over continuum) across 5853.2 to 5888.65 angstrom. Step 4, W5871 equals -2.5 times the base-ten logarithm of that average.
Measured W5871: 0.02 mag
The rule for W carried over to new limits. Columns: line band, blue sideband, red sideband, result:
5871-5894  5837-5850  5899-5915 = 0.97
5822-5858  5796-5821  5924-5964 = -0.03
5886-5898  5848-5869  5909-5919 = 1.22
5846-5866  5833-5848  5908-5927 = 0.80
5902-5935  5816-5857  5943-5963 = -0.10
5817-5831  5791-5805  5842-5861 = -0.32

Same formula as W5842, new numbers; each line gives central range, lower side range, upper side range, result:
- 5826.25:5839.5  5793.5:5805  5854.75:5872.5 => -0.45 angstrom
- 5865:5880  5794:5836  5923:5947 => 0.01 angstrom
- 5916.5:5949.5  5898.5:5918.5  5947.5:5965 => 0.28 angstrom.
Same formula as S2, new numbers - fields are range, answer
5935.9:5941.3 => 7.68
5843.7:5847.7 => 7.71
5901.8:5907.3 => 7.85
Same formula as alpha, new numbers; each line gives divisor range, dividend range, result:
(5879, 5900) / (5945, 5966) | 1.06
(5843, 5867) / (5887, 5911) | 0.96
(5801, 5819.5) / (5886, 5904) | 0.90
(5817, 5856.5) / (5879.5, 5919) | 0.95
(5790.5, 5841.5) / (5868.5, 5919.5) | 0.95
